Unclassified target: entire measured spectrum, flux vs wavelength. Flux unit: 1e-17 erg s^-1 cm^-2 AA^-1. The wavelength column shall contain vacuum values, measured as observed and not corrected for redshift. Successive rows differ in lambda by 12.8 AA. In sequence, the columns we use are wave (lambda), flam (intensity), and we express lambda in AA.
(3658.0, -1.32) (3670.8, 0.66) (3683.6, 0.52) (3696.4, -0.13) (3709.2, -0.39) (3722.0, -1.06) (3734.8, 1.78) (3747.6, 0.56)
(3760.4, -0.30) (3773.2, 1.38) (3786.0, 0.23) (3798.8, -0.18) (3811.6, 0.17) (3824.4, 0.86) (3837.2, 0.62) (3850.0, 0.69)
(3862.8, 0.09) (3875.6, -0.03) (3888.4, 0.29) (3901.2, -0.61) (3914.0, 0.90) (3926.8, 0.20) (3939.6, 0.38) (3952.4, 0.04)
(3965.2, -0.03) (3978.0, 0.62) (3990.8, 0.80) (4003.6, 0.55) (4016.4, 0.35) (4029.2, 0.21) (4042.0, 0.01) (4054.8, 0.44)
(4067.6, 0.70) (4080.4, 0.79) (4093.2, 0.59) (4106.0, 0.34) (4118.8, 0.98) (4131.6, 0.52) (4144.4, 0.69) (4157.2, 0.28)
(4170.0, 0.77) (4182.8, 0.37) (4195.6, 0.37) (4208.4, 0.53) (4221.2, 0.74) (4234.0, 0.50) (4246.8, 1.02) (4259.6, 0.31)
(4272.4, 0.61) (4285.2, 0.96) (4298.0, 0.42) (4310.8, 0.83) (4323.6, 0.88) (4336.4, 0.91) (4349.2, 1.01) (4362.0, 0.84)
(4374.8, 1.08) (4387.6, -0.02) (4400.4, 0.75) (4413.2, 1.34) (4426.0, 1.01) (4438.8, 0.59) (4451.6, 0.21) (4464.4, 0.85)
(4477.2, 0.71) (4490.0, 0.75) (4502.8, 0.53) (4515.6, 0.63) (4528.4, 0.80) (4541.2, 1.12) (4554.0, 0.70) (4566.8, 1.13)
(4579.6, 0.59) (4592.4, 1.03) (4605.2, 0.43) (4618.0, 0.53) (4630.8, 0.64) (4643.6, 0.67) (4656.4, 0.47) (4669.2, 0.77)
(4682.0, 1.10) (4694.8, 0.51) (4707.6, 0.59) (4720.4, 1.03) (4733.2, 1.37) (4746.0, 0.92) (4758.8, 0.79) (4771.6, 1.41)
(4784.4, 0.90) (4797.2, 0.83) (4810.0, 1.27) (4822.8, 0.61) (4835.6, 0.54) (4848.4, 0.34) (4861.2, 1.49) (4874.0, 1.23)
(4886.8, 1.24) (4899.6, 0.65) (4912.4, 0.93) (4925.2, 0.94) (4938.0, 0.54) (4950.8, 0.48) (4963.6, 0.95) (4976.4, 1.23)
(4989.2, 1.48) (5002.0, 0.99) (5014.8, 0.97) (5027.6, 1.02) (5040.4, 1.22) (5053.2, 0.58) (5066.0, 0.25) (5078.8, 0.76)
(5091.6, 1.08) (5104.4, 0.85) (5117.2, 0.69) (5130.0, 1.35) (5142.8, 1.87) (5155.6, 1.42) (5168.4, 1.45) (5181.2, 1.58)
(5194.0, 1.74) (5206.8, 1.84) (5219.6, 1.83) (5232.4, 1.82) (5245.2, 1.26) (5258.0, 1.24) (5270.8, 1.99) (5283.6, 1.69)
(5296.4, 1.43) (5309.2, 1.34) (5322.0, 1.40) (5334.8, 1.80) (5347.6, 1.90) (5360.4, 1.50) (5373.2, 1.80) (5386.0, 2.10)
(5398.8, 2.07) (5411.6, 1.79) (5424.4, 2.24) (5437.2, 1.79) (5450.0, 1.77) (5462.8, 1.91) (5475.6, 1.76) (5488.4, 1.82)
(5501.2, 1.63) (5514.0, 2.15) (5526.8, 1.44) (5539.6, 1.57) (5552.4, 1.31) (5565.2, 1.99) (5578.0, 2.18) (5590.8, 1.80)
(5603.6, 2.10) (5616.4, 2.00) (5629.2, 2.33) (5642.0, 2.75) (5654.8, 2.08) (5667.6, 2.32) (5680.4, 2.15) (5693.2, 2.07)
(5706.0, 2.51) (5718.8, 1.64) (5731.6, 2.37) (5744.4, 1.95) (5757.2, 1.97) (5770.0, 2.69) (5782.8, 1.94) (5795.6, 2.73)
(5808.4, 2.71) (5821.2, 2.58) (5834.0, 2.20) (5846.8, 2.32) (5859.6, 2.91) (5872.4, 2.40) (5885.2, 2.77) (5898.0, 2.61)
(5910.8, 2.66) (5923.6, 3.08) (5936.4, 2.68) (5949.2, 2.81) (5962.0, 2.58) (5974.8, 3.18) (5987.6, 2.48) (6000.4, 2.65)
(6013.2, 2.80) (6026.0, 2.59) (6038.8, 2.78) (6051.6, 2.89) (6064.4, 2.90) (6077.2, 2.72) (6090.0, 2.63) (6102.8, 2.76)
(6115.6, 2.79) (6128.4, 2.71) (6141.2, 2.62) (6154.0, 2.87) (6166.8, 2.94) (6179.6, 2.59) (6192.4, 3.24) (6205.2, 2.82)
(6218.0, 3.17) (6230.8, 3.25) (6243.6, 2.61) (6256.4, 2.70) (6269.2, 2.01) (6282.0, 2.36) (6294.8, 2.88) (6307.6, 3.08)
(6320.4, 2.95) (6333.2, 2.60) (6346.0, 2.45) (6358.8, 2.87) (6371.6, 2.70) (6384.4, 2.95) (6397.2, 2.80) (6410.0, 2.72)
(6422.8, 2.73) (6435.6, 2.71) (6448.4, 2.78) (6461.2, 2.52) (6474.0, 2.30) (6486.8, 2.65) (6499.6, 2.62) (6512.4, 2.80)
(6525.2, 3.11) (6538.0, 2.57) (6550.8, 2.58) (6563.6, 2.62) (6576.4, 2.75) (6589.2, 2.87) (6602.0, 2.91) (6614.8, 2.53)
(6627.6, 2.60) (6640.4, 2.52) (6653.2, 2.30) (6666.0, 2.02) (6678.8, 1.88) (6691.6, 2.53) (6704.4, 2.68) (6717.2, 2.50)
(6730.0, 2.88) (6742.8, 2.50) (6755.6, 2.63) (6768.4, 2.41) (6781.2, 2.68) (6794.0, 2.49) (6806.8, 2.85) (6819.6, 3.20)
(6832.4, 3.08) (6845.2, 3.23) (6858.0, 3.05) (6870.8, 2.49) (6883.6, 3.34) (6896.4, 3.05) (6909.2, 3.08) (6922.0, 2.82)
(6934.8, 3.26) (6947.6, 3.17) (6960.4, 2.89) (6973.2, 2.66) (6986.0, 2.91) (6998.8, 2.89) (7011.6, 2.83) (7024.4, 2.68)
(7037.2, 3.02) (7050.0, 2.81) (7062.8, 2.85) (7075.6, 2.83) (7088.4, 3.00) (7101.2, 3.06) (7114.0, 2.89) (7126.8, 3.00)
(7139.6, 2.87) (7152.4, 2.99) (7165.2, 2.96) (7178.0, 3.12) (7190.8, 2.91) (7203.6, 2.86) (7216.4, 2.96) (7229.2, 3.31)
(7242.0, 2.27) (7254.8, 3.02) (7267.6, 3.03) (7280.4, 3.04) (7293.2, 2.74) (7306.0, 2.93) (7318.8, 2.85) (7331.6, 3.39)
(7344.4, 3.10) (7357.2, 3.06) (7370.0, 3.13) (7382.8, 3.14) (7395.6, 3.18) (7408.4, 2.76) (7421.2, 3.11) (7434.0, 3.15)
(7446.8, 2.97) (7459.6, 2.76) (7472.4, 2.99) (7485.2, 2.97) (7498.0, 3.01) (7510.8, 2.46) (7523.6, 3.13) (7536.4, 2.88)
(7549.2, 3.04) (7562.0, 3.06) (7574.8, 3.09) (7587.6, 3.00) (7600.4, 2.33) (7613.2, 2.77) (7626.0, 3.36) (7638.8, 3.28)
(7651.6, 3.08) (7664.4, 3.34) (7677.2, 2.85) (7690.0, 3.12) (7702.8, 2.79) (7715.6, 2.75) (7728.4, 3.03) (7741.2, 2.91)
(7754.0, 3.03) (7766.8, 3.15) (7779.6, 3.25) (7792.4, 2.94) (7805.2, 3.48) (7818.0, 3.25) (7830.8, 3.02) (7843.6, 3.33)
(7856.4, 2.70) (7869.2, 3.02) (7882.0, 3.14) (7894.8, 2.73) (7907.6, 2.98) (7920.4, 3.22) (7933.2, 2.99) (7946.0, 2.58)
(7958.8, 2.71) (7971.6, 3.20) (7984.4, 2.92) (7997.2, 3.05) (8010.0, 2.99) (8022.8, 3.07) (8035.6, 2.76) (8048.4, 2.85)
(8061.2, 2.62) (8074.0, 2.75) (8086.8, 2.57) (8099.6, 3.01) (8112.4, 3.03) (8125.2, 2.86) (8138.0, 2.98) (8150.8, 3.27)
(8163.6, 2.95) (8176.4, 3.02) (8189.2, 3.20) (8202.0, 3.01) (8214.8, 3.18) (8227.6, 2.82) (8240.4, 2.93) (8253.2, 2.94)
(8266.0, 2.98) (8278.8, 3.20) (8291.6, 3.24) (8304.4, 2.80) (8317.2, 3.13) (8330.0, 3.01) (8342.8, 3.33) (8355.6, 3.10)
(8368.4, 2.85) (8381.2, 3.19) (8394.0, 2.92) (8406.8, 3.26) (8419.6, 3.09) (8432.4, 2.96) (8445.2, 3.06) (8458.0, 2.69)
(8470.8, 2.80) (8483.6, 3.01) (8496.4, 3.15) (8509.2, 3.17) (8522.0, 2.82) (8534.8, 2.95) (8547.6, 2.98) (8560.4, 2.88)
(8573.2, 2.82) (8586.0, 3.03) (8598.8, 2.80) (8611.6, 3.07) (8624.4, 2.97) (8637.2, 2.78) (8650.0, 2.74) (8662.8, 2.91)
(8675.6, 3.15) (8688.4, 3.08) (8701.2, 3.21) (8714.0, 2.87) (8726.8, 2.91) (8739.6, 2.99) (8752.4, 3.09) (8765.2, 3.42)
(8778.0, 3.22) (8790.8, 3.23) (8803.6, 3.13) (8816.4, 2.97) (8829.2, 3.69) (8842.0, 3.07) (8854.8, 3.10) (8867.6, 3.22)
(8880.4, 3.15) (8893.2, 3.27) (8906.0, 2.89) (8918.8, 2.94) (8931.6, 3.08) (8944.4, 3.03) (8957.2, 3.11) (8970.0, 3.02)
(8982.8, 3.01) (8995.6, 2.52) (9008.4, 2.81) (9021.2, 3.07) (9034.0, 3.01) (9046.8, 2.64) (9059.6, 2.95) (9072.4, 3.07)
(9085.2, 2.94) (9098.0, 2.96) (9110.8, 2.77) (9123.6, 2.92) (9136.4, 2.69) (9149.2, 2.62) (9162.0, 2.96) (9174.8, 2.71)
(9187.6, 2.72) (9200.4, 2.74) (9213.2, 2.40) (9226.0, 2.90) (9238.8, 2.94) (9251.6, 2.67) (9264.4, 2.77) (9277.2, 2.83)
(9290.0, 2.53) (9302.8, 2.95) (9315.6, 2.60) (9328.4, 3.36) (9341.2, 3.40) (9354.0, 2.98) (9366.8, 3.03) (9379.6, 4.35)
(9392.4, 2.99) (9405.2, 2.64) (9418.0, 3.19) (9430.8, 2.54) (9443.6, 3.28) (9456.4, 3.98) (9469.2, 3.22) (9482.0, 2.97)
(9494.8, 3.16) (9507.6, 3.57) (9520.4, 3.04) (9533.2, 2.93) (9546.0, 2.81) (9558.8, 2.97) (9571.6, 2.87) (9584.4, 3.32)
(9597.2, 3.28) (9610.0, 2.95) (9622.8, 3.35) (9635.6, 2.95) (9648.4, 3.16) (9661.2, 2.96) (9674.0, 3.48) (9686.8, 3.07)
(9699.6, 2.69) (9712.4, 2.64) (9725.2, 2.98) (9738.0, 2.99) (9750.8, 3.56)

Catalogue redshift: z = 0.289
